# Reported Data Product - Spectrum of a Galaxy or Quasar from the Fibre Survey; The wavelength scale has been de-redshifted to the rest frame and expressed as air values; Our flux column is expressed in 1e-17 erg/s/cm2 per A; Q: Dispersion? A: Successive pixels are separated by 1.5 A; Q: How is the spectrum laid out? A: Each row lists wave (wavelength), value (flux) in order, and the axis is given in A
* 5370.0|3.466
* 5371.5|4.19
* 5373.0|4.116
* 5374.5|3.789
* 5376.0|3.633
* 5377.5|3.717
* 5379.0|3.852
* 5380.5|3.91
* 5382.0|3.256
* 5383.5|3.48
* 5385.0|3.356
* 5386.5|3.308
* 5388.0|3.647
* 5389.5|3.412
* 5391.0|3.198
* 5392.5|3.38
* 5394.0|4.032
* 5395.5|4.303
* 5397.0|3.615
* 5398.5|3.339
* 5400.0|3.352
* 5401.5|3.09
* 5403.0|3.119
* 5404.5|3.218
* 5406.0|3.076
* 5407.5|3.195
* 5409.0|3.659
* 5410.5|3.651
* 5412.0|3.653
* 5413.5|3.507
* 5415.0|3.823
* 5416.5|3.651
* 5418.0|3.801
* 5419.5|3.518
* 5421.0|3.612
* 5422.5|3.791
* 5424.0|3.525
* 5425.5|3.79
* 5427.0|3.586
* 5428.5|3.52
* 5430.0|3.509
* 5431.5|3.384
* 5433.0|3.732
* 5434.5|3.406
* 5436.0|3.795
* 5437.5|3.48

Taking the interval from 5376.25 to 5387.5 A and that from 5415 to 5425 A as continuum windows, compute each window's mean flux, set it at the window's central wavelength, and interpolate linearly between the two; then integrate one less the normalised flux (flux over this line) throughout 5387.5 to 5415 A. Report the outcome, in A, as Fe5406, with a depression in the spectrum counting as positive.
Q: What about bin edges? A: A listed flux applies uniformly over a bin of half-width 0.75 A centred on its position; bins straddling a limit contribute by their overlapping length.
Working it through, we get 1.0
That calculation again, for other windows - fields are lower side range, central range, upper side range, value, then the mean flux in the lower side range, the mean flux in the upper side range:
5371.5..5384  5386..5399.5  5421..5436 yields 0.45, 3.75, 3.59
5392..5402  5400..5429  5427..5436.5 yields 0.55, 3.6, 3.55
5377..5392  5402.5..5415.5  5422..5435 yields 0.43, 3.51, 3.58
